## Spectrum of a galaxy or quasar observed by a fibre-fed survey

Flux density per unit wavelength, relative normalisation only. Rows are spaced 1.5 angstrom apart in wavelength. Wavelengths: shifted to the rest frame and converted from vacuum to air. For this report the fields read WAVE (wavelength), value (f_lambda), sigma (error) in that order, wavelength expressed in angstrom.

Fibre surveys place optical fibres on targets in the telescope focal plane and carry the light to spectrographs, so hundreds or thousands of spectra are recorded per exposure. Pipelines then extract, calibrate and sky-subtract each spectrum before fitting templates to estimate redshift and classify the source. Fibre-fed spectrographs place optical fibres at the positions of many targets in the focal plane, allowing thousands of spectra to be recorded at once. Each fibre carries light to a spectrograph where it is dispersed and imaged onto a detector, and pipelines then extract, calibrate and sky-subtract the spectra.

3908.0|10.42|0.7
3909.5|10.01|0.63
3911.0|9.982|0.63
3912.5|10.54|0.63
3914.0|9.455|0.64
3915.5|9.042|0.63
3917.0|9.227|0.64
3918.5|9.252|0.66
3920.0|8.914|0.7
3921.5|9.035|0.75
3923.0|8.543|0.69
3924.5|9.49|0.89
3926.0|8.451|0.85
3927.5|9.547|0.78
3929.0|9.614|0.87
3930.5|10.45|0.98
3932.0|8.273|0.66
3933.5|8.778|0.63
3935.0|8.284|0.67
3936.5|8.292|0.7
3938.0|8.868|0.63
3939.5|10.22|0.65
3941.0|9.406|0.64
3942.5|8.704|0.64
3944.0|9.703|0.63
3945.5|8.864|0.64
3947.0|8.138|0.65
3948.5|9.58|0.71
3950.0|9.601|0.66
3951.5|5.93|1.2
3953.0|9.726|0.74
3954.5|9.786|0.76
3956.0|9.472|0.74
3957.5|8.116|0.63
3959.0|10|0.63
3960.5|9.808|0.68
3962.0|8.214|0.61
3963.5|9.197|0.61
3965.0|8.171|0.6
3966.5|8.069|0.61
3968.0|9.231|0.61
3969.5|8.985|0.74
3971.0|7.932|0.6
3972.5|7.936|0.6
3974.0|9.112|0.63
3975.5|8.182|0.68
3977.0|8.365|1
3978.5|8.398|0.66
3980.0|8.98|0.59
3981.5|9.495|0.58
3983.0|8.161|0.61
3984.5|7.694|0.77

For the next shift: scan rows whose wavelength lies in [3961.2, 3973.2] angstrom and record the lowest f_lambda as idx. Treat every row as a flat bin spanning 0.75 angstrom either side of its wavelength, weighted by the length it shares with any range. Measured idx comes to 7.932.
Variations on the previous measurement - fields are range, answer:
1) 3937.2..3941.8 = 8.868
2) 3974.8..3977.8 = 8.182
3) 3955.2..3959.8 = 8.116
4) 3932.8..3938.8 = 8.284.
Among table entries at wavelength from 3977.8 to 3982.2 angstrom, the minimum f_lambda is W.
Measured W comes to 8.398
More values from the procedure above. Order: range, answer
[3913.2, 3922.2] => 8.914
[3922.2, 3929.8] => 8.451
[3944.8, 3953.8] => 5.93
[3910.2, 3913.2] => 9.982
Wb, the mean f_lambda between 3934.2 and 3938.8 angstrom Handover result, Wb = 8.5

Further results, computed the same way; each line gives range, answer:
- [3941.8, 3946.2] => 9.1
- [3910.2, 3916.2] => 9.76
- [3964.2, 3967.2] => 8.14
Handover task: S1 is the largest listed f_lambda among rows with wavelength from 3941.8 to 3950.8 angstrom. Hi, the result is 9.703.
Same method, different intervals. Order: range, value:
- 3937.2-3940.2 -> 10.22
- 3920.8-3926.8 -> 9.49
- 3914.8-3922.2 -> 9.252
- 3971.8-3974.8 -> 9.112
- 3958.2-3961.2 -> 10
